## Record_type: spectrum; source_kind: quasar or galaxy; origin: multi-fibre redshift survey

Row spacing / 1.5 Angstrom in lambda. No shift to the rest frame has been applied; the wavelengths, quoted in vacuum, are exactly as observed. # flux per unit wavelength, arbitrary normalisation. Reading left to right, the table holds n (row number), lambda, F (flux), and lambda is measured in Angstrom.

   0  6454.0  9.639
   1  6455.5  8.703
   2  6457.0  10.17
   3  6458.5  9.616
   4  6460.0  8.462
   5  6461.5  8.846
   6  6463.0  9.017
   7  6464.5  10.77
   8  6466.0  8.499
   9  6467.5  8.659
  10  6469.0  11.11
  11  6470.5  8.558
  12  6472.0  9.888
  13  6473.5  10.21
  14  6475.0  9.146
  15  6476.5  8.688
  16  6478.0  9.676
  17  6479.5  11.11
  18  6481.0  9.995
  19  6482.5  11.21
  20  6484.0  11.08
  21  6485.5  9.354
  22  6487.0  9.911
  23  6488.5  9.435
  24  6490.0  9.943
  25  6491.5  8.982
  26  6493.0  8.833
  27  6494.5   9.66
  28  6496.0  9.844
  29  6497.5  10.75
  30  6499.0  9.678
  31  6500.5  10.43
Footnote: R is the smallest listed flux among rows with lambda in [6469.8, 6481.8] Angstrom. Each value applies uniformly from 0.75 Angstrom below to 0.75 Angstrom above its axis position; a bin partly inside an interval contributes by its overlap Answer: 8.558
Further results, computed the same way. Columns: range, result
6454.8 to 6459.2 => 8.703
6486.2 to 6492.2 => 8.982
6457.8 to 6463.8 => 8.462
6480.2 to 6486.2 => 9.354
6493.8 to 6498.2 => 9.66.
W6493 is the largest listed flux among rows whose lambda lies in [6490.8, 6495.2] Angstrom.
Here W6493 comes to 9.66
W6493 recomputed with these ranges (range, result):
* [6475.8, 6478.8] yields 9.676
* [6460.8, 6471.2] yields 11.11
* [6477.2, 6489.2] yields 11.21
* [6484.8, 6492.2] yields 9.943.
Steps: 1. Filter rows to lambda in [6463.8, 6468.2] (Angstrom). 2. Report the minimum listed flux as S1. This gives 8.499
